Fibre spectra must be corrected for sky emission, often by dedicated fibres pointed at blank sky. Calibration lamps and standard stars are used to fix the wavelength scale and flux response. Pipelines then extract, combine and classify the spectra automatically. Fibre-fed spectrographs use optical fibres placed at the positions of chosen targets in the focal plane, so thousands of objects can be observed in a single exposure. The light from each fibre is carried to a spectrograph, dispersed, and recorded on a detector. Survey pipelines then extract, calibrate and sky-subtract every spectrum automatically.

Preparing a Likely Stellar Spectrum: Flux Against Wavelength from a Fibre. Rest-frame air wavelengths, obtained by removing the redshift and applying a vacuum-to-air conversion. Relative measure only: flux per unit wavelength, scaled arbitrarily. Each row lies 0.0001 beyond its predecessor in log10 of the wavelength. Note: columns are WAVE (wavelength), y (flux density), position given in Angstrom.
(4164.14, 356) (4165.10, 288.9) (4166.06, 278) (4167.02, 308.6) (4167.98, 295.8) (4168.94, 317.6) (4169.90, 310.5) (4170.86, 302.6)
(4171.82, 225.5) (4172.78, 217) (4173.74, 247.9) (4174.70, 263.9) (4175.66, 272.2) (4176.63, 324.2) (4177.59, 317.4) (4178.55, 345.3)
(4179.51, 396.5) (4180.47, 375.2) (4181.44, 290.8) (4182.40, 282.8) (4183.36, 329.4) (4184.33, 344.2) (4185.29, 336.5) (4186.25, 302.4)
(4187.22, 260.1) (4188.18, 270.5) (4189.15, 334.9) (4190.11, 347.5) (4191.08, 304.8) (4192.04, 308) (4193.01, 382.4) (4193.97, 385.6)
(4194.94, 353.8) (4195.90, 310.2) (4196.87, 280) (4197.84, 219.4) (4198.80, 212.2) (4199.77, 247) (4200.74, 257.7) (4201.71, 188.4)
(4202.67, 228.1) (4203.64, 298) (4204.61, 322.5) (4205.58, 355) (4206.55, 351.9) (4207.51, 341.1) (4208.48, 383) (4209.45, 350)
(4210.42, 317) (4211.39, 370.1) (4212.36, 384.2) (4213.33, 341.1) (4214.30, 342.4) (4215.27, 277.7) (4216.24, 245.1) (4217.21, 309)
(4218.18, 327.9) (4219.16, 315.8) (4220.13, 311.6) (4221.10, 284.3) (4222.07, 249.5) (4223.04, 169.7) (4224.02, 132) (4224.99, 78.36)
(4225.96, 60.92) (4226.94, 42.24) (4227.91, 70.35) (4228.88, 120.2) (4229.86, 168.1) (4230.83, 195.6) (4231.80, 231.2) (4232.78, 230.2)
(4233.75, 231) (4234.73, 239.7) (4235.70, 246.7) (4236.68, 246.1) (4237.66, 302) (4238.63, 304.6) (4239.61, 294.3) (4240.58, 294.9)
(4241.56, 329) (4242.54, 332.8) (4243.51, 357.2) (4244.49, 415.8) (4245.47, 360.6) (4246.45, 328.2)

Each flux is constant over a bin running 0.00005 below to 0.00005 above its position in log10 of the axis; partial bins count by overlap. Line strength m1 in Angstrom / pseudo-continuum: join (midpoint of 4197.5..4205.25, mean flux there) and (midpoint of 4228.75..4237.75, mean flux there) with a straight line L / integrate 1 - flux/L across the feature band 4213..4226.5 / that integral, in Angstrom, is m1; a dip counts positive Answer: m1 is -0.6 Angstrom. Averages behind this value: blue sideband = 249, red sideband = 221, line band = 244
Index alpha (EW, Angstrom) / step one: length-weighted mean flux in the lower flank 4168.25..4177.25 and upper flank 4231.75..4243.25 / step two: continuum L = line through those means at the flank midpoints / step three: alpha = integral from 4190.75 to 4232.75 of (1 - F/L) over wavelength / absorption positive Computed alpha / 1.8 Angstrom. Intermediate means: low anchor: 277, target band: 265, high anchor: 277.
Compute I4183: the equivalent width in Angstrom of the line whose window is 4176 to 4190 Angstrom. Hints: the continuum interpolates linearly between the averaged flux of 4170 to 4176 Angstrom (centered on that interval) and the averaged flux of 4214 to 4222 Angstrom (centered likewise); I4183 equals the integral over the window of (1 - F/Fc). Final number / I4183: -2.9 Angstrom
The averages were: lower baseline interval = 258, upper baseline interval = 298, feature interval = 322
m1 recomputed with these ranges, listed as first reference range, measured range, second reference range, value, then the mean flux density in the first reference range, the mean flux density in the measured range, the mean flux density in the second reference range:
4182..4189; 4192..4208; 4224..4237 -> -2.3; 305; 296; 164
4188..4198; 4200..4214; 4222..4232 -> -4.8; 322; 320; 131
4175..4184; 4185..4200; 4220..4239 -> -0.7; 325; 304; 193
